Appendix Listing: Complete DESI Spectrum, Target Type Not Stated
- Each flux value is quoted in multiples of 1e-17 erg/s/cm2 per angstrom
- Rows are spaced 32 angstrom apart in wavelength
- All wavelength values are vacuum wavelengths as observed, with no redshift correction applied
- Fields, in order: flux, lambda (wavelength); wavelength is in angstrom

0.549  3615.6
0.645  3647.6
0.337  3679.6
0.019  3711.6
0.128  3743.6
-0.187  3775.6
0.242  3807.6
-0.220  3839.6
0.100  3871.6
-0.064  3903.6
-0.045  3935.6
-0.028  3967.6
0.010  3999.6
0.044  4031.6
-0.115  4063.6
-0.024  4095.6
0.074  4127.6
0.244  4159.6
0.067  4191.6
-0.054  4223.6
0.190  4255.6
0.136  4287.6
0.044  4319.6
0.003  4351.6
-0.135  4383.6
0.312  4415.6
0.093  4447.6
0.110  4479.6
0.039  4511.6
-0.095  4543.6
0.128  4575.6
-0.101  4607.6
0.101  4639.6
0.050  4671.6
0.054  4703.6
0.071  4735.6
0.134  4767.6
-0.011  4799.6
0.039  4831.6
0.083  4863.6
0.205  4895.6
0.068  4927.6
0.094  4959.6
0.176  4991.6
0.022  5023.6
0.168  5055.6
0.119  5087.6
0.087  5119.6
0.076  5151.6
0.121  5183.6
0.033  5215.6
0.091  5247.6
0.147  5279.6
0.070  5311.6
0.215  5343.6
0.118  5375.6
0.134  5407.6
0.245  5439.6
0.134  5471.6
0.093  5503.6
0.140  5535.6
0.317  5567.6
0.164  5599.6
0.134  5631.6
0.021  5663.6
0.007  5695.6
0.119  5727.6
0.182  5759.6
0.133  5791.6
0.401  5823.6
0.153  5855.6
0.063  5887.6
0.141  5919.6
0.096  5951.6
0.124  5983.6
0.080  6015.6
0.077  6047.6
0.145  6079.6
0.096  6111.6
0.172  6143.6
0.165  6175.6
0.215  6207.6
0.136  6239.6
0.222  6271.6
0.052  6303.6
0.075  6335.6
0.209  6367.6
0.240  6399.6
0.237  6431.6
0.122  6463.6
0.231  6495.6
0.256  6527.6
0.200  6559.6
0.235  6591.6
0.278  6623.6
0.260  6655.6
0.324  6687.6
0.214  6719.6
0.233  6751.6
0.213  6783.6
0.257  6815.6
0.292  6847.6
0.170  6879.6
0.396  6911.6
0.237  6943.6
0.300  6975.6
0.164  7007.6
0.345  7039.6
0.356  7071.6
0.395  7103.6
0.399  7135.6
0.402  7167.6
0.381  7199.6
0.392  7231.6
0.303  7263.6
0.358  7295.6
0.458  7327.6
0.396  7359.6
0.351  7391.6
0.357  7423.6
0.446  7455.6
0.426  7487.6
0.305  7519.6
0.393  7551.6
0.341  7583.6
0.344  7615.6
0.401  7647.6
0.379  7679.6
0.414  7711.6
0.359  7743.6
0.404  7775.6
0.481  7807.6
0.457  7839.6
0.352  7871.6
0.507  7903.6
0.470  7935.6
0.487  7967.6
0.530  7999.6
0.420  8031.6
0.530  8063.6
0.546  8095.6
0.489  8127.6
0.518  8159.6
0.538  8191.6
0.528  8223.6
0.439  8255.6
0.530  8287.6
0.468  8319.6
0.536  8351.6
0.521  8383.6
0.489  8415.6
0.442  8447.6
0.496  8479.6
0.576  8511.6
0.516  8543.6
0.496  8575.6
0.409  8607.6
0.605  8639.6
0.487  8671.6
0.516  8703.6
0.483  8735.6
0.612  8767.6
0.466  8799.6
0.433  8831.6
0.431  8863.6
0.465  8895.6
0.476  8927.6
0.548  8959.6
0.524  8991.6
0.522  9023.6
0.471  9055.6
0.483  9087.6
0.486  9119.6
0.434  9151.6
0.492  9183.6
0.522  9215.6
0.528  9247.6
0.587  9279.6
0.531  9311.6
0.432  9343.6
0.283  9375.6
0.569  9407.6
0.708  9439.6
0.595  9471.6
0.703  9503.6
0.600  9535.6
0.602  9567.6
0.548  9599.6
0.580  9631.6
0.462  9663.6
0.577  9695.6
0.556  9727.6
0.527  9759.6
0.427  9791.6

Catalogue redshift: 0.77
